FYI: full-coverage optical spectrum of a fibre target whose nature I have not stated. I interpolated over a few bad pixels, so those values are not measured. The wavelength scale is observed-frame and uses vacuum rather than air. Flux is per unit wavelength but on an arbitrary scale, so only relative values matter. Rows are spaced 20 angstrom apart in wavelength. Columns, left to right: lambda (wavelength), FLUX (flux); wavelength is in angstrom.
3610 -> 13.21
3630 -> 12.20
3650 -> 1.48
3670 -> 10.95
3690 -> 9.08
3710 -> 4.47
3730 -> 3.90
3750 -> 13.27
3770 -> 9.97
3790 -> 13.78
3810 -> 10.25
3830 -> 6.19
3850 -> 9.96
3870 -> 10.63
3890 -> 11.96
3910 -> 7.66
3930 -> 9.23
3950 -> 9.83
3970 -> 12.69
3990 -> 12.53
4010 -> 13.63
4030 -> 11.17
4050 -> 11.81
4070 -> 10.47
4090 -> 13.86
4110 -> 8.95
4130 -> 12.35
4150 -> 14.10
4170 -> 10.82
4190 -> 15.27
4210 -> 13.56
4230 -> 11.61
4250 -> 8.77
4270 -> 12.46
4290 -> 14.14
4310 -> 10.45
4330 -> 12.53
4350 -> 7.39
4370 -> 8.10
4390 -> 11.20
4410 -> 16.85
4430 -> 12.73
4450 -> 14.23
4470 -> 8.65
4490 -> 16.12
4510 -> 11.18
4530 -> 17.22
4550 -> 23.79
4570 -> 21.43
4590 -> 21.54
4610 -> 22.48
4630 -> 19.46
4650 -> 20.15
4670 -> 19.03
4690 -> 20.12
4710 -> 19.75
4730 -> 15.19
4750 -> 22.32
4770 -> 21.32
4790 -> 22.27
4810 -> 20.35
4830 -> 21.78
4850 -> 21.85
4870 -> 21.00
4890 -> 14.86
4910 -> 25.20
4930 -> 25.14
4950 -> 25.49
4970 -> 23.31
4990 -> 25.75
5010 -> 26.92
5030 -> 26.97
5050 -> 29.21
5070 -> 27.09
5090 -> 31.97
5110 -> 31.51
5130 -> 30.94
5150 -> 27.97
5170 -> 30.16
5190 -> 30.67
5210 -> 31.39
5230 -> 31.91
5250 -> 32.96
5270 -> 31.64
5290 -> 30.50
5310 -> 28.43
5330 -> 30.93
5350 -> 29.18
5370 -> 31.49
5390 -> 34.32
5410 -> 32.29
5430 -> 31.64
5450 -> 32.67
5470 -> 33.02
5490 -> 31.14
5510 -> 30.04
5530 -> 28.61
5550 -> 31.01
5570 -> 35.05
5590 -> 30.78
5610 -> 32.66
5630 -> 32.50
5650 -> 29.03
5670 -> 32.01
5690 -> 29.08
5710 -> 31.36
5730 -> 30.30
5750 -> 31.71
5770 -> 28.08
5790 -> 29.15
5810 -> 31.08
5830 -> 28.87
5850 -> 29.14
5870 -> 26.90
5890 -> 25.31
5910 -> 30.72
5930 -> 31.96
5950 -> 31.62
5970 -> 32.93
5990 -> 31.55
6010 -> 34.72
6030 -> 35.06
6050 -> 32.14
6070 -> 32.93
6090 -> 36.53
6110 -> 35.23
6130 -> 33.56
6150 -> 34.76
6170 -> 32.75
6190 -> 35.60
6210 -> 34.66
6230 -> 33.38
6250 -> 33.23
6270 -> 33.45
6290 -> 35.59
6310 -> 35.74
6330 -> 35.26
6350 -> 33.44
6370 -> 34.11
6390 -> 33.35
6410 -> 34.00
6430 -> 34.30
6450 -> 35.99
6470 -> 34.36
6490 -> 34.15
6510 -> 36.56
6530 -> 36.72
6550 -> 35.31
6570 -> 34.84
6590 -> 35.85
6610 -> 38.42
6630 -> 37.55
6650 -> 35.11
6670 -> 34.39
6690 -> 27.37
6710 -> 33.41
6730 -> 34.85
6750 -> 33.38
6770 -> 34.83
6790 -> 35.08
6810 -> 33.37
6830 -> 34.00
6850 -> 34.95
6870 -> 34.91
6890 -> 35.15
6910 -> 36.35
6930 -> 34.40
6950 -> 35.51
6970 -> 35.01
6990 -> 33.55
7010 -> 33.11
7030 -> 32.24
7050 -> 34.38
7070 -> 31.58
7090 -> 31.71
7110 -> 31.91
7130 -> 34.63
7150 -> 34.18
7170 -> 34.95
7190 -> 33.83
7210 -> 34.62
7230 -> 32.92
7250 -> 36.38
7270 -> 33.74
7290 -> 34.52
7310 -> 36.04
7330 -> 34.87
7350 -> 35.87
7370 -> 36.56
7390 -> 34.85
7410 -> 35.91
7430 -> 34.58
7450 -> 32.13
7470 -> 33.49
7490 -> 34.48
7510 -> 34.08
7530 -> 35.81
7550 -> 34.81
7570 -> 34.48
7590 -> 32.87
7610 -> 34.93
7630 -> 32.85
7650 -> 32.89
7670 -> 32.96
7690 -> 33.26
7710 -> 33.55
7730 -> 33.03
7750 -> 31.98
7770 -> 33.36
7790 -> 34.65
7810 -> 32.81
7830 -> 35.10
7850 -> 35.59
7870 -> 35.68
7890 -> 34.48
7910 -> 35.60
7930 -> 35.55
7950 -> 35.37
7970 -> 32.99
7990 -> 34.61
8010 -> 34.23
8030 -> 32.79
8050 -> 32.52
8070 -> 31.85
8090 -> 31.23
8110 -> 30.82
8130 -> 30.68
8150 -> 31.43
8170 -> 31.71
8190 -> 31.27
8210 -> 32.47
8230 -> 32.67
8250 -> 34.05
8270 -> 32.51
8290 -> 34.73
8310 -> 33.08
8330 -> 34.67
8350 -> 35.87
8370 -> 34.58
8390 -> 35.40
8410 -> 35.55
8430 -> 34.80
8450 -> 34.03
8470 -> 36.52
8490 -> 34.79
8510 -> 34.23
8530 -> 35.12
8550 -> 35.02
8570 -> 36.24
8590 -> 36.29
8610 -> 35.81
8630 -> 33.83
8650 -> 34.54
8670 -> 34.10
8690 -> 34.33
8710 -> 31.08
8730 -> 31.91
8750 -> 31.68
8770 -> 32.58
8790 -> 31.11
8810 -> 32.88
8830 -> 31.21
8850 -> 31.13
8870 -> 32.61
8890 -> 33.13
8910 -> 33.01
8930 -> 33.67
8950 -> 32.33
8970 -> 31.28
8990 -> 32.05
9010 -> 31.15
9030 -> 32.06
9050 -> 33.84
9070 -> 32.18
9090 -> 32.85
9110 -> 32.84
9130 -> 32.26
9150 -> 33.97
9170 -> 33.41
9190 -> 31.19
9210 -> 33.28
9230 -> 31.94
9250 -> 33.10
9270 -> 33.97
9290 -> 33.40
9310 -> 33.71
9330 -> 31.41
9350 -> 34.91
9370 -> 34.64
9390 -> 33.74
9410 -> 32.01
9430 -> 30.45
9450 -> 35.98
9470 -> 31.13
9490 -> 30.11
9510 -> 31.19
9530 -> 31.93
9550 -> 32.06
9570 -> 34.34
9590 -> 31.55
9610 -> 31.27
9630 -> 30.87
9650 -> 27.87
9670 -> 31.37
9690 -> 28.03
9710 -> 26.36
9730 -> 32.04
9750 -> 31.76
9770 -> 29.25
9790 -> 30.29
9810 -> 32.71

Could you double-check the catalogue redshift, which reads 0.14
